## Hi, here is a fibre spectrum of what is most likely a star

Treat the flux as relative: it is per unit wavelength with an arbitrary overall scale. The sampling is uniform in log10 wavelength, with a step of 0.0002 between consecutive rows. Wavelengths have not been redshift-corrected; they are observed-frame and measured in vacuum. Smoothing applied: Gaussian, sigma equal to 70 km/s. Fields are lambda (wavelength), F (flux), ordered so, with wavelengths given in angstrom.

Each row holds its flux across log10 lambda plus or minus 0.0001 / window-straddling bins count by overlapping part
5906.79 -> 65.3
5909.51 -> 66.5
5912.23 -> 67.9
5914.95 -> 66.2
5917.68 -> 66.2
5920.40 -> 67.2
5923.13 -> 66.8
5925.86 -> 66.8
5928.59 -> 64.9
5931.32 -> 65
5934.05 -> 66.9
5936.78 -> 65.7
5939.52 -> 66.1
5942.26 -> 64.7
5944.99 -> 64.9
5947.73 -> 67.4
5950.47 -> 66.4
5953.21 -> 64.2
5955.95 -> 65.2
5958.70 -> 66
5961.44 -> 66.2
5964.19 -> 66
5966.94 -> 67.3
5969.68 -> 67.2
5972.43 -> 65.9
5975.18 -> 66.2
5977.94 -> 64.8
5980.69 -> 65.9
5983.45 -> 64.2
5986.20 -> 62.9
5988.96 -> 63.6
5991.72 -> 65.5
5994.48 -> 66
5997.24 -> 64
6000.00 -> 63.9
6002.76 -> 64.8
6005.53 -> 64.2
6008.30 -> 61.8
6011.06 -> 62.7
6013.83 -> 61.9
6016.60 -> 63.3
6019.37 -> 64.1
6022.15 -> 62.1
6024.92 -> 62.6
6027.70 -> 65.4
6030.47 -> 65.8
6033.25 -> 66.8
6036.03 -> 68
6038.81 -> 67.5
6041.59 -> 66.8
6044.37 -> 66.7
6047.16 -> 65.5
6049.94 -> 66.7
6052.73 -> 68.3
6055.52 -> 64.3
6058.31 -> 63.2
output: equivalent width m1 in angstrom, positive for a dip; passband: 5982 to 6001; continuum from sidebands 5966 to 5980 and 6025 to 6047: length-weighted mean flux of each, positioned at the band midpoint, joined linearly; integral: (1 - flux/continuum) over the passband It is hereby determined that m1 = 0.6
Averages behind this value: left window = 66.3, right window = 66.4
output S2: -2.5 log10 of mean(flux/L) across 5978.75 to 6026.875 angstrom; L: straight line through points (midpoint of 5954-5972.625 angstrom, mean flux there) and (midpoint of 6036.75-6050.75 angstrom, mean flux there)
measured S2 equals 0.05 mag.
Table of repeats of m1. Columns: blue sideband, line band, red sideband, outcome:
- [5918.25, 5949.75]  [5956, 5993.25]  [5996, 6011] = -0.49 angstrom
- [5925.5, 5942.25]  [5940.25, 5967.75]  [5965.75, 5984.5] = 0.01 angstrom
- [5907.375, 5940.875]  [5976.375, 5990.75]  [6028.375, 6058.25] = 0.45 angstrom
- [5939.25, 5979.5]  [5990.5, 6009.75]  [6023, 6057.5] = 0.49 angstrom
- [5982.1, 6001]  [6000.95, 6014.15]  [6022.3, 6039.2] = 0.34 angstrom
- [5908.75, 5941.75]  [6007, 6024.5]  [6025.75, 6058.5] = 0.96 angstrom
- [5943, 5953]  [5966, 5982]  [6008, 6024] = -0.36 angstrom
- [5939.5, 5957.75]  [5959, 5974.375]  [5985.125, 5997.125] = -0.33 angstrom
